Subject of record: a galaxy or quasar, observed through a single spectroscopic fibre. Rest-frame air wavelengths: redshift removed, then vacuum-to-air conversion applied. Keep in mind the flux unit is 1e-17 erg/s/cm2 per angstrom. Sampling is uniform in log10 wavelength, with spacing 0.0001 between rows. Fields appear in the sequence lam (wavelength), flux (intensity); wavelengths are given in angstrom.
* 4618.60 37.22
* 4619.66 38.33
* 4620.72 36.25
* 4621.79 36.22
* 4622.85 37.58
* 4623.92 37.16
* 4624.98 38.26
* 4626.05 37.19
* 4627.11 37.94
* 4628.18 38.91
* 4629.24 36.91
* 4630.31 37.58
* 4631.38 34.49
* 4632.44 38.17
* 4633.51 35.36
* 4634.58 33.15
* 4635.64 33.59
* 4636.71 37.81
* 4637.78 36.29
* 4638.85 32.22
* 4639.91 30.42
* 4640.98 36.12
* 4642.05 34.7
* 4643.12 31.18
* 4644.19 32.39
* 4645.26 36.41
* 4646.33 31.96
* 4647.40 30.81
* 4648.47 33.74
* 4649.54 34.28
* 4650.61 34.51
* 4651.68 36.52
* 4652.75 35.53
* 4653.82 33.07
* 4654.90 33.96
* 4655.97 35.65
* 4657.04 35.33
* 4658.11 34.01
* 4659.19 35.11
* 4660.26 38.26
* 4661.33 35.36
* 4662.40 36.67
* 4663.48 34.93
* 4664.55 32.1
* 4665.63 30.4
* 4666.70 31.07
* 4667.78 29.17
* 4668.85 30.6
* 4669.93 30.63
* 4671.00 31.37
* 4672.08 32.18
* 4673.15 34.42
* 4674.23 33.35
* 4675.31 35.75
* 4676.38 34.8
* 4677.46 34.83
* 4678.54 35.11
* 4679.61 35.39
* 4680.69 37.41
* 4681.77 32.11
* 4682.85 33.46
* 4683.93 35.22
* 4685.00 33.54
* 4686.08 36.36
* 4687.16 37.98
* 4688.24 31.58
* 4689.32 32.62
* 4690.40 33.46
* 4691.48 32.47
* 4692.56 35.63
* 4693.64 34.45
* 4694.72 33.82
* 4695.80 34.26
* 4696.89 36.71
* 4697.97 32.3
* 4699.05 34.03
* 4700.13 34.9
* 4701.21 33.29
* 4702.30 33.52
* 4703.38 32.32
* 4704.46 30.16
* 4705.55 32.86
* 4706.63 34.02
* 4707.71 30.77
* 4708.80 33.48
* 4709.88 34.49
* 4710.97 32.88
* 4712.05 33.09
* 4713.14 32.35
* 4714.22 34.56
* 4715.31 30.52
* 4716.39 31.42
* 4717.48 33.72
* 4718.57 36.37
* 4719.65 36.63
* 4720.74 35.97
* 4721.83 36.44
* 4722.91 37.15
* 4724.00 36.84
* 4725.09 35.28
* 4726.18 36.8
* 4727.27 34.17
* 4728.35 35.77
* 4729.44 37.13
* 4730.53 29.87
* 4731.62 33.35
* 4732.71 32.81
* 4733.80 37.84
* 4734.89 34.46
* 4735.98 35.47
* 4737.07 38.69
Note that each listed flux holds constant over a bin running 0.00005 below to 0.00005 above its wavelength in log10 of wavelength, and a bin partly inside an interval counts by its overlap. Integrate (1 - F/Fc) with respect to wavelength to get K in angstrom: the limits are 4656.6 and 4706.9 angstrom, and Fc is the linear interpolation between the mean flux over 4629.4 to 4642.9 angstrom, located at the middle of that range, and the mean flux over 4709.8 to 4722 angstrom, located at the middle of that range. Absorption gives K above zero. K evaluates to 0.8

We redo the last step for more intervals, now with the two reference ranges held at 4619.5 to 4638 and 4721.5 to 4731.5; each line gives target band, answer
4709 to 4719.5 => 0.6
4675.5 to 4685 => 0.3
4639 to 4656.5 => 1.3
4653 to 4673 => 1.6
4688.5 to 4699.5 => 0.6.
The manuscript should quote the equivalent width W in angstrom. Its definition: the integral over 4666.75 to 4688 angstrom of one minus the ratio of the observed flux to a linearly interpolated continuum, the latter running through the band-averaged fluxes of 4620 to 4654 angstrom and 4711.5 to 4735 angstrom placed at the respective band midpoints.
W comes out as 0.7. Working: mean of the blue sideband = 35.3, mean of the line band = 33.8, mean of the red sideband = 34.7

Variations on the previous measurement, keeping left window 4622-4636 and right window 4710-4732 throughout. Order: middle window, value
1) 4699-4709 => 0.59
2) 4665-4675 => 1.16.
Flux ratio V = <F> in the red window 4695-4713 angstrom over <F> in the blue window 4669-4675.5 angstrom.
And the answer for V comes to 1.02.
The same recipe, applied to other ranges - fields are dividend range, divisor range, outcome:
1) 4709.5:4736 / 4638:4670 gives 1.03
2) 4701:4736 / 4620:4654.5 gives 0.97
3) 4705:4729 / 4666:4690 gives 1.02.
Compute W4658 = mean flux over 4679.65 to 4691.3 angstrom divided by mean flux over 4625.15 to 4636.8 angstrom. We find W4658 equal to 0.94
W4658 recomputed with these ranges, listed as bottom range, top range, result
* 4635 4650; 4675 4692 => 1.02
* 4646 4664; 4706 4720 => 0.96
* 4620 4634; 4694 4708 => 0.90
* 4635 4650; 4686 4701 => 1.02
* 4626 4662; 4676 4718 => 0.97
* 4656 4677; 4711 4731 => 1.03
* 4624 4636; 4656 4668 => 0.93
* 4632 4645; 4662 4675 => 0.94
